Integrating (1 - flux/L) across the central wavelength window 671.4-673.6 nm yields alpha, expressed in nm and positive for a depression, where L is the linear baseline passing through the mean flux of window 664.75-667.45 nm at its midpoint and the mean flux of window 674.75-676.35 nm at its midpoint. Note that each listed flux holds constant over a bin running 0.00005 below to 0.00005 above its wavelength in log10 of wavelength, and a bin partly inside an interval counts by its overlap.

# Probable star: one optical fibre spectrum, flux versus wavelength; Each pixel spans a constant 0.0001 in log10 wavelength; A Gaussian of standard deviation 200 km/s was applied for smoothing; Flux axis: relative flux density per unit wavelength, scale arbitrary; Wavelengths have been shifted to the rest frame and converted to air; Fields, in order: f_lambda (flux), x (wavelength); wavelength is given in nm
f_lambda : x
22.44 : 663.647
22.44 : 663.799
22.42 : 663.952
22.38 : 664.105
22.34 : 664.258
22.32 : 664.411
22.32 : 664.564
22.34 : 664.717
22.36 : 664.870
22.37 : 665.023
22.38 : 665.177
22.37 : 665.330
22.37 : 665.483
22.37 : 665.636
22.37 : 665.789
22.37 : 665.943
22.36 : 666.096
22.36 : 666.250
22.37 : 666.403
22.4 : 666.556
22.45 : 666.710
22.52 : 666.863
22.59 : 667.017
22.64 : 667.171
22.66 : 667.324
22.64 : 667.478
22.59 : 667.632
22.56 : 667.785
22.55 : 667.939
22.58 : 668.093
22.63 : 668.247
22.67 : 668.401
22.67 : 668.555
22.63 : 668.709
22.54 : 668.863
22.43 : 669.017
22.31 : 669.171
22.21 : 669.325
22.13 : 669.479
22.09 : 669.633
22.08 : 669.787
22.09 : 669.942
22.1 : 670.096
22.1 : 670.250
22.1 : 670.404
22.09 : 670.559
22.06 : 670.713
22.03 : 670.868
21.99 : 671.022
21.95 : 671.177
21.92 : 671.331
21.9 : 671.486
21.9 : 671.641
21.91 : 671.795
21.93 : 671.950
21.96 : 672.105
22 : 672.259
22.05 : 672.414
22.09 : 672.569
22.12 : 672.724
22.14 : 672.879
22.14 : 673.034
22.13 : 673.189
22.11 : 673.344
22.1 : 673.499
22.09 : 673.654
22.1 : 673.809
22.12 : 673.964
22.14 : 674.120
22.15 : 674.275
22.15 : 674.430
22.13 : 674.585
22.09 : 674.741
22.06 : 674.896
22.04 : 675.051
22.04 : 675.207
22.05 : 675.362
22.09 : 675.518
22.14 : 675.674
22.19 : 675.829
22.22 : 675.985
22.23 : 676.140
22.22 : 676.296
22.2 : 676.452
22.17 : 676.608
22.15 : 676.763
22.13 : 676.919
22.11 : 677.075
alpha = 0.02 nm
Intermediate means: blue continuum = 22.4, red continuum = 22.1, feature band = 22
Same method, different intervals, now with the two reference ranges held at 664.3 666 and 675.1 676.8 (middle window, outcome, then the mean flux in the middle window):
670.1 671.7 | 0.02 nm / 22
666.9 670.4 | -0.02 nm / 22.4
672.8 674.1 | 0.00 nm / 22.1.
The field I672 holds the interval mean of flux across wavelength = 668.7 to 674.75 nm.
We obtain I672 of 22.1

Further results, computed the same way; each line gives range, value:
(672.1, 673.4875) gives 22.1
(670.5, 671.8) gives 22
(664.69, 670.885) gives 22.4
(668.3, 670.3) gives 22.3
